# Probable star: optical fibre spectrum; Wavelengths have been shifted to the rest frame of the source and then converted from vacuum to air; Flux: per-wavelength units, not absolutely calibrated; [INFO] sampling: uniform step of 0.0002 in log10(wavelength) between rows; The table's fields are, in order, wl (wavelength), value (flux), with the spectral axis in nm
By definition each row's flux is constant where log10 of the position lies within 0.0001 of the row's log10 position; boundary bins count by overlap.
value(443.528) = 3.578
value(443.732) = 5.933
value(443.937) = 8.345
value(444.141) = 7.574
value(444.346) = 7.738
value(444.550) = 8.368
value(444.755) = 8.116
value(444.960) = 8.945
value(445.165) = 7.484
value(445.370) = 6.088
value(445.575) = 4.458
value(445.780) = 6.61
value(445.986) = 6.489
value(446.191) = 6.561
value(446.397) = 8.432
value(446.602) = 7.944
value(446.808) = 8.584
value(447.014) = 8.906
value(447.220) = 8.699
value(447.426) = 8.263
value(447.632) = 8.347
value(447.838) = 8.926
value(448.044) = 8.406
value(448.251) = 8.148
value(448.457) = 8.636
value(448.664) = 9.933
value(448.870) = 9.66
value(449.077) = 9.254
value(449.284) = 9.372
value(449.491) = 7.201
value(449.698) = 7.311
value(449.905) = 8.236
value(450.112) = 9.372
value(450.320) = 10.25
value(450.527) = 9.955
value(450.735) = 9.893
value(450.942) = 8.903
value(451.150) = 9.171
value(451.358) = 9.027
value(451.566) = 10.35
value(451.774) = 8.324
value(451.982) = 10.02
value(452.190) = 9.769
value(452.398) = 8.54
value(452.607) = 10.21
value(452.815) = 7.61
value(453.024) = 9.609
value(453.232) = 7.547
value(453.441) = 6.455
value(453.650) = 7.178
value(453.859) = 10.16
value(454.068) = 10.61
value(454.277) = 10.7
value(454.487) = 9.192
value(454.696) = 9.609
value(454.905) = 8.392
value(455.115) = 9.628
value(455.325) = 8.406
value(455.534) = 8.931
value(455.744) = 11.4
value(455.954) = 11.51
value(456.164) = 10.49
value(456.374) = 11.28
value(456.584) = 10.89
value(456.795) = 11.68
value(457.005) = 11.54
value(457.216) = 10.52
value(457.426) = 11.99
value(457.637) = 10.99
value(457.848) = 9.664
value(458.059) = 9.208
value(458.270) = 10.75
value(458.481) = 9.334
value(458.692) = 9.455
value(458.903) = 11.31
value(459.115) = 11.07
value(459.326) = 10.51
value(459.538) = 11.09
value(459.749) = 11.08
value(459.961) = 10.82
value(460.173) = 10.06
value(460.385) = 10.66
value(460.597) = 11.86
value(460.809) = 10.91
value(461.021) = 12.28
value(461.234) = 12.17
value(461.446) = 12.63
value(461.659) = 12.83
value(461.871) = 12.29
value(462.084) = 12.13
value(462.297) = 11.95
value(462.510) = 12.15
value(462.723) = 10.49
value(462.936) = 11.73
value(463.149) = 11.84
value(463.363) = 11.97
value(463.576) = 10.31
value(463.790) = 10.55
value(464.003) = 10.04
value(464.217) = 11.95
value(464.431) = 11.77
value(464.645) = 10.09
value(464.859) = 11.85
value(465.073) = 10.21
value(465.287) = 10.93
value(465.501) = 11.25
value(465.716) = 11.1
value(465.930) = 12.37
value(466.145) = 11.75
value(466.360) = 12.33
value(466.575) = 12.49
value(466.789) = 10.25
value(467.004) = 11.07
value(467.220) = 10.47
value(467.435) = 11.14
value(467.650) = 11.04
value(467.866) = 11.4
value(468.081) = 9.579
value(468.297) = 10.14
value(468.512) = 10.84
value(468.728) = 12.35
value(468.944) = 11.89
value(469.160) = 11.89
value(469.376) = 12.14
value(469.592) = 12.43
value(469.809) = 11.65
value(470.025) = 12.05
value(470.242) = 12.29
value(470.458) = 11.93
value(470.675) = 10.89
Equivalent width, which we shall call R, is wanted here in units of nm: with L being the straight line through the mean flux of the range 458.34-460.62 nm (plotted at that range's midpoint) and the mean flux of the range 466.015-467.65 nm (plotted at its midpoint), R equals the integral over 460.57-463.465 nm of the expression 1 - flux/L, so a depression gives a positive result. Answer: -0.29 nm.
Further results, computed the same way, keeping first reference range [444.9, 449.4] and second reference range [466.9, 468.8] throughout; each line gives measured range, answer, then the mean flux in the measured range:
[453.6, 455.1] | -0.07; 9.5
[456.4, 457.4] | -0.20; 11.2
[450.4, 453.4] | -0.15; 9.16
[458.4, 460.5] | -0.18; 10.6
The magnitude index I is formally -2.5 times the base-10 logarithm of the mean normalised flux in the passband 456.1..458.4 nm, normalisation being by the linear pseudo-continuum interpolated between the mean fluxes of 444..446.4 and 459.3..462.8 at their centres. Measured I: -0.031 mag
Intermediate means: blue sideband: 7.21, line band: 10.8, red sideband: 11.6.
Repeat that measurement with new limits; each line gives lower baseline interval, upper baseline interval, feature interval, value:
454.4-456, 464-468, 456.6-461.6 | -0.08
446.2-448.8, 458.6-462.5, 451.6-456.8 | 0.06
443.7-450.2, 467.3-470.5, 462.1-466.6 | -0.06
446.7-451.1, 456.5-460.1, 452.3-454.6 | 0.10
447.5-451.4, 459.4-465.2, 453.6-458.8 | 0.01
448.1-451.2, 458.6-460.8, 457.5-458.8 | 0.06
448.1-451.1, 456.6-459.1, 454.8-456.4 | 0.03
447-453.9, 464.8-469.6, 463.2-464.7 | -0.02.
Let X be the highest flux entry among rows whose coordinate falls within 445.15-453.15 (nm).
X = 10.35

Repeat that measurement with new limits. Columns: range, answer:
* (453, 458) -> 11.99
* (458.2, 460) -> 11.31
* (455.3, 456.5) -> 11.51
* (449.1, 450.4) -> 10.25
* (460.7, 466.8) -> 12.83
